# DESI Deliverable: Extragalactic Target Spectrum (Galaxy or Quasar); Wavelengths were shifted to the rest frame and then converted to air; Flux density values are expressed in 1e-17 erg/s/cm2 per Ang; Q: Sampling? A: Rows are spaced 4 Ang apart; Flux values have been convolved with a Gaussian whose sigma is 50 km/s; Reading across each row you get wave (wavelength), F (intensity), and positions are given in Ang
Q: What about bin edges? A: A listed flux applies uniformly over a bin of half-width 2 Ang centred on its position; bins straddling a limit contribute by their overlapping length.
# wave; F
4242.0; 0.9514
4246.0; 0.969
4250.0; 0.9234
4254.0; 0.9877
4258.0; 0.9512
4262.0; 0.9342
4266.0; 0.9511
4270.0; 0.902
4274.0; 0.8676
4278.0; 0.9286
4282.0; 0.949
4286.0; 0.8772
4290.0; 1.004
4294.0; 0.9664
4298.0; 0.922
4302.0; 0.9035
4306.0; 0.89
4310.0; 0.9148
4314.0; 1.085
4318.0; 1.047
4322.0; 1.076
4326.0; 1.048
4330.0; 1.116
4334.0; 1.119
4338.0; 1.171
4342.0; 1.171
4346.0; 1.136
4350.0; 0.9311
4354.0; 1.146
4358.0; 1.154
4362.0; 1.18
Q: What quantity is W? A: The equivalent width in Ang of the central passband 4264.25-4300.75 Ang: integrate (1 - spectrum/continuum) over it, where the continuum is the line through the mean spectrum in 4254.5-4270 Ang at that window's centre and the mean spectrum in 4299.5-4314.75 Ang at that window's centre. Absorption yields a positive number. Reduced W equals 0.4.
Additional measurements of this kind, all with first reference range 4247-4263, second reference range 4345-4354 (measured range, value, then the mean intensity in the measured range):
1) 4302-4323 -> 0.4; 0.99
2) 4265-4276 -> 0.7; 0.903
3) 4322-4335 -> -0.8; 1.09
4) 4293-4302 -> 0.6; 0.933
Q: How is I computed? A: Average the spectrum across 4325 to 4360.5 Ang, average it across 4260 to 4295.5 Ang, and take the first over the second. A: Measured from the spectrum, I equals 1.20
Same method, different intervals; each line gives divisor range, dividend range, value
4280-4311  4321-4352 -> 1.18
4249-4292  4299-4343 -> 1.12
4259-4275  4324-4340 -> 1.21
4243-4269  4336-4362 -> 1.18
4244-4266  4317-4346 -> 1.17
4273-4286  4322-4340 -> 1.22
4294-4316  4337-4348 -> 1.23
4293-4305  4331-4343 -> 1.24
